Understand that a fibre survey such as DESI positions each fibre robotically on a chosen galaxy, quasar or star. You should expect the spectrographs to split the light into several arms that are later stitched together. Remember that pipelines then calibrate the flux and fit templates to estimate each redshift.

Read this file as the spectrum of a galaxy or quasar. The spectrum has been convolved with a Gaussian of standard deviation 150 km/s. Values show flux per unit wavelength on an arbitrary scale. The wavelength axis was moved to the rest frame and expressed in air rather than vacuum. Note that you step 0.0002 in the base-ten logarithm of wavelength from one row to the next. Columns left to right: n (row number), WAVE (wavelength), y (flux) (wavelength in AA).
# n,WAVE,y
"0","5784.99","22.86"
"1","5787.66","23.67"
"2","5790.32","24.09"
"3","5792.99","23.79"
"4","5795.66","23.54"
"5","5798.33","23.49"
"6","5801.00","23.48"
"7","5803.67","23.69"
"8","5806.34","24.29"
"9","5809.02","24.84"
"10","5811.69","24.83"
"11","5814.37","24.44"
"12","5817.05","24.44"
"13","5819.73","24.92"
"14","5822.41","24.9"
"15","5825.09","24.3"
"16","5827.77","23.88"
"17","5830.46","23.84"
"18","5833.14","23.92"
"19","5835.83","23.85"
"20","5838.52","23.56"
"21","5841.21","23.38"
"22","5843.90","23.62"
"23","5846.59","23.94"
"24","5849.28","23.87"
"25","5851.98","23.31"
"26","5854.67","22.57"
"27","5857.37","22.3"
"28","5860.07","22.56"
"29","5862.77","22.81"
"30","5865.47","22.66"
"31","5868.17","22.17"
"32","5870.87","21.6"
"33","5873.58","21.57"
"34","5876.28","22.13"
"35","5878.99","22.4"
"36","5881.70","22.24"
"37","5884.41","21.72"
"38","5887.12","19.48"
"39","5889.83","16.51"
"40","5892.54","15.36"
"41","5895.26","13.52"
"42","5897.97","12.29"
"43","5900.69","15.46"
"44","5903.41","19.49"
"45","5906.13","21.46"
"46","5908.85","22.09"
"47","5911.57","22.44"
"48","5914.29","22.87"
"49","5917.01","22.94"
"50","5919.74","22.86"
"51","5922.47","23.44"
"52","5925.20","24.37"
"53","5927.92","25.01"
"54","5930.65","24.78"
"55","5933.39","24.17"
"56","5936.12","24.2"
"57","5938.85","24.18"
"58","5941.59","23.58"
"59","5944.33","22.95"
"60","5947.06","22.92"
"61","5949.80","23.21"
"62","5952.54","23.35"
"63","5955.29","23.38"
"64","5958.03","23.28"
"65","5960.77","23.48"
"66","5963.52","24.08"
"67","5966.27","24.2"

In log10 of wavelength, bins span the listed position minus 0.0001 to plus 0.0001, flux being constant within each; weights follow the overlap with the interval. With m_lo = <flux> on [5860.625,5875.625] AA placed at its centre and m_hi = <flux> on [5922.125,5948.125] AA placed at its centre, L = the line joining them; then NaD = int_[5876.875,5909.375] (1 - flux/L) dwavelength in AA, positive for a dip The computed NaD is 6.19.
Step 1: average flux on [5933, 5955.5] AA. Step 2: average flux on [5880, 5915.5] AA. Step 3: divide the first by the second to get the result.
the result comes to 1.25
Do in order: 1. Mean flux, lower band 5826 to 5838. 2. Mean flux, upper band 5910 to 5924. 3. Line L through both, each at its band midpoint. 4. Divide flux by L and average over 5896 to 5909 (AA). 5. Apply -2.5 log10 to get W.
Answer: 0.30 mag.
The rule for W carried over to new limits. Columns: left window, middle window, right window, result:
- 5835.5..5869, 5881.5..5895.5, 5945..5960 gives 0.26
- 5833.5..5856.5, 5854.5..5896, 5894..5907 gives -0.06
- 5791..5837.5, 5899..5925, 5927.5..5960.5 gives 0.11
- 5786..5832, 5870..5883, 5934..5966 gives 0.09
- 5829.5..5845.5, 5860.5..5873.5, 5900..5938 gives 0.05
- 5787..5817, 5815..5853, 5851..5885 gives -0.04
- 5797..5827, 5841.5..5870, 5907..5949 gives 0.05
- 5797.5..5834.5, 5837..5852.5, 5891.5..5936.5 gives -0.02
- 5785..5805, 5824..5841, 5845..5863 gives -0.03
